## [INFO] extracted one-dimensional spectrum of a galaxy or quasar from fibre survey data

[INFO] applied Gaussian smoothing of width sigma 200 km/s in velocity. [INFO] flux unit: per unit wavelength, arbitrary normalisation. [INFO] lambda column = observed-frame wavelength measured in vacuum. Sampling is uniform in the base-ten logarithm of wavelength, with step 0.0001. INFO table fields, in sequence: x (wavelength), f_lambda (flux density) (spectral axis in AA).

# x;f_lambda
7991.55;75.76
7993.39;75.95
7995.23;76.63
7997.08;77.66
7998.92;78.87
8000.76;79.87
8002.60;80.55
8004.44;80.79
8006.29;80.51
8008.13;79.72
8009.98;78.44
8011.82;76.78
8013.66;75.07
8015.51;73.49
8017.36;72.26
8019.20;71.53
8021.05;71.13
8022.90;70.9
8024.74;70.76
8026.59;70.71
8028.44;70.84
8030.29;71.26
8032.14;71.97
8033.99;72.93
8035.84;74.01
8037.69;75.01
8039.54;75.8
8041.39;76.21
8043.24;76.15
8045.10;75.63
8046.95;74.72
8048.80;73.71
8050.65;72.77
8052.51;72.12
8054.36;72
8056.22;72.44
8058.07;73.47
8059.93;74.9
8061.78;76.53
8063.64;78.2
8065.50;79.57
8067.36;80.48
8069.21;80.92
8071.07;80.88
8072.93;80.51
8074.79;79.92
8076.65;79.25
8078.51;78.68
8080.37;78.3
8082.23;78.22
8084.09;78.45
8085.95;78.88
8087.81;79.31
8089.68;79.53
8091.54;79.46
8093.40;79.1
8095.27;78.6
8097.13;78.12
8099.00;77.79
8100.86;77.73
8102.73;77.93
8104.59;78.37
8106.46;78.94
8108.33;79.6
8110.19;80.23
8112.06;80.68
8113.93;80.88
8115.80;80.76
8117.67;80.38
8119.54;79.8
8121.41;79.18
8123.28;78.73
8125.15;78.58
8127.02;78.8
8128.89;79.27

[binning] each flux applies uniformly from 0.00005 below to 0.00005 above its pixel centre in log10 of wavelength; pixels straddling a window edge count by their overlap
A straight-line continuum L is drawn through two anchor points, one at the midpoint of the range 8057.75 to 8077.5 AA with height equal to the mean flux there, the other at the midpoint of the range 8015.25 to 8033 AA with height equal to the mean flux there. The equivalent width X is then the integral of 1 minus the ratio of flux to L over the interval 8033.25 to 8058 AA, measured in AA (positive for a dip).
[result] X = 0.30 AA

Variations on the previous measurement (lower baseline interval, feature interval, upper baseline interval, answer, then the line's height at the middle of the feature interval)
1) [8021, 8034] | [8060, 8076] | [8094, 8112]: -0.88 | 75.2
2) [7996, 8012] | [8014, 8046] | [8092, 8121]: 2.53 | 79.3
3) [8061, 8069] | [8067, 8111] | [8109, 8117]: 0.35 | 79.8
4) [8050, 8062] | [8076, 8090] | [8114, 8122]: -0.46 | 76.3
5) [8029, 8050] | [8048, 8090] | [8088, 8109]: -0.48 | 76.4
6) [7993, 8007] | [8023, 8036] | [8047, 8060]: 0.70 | 75.7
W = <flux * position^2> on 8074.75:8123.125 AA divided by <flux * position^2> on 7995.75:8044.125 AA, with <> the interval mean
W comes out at 1.07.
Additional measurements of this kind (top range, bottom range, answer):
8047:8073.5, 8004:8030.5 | 1.04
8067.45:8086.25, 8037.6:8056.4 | 1.08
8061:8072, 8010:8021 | 1.09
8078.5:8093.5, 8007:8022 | 1.07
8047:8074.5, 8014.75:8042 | 1.06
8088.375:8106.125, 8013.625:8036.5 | 1.11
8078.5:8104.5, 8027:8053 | 1.08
